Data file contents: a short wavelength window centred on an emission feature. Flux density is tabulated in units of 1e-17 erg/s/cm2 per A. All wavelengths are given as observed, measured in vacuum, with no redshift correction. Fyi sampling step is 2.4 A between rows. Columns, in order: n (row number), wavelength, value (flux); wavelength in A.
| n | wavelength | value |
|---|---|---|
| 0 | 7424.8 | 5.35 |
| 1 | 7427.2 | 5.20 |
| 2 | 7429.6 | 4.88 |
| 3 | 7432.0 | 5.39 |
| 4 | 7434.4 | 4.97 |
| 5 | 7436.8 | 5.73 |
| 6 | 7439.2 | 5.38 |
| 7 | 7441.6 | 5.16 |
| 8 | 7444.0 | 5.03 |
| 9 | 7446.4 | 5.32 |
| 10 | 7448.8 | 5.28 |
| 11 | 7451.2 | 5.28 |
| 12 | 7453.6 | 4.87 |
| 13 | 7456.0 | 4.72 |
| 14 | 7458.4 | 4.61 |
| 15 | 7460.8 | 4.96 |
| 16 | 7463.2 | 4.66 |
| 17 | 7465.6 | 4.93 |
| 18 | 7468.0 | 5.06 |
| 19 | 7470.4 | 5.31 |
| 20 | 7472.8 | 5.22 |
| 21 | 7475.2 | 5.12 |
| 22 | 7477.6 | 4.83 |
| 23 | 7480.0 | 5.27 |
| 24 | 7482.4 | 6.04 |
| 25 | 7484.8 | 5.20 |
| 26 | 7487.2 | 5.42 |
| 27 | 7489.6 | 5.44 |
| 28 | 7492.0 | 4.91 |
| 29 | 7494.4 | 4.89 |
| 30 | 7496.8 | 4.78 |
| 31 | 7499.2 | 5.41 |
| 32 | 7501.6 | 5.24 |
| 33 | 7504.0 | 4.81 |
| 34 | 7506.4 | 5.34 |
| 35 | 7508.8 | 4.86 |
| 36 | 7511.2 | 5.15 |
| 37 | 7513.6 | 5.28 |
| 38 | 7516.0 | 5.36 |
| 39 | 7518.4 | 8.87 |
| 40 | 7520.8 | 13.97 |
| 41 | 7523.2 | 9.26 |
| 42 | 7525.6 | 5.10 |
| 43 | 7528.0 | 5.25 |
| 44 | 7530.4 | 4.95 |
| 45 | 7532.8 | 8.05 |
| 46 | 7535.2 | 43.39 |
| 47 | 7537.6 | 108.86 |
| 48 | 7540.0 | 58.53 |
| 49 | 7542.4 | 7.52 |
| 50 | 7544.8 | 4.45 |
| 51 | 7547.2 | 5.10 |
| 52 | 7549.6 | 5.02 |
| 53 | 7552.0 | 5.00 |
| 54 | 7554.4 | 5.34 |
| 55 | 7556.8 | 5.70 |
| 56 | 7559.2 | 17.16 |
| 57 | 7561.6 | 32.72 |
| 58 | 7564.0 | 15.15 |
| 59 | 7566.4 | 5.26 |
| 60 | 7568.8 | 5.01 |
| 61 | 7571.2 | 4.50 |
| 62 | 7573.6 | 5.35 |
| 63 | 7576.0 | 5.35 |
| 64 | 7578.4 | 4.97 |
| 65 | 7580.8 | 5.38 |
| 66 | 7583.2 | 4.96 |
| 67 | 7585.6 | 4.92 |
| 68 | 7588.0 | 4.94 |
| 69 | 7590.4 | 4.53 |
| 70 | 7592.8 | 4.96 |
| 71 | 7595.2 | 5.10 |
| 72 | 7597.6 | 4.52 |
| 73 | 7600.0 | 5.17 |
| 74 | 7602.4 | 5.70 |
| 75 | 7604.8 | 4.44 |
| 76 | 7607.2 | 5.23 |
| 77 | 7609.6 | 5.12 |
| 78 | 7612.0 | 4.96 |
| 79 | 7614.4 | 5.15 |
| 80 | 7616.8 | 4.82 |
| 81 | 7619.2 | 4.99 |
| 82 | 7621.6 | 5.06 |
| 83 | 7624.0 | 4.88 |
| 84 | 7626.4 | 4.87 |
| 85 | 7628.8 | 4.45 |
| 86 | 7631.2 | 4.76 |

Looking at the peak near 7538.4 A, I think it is H-alpha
